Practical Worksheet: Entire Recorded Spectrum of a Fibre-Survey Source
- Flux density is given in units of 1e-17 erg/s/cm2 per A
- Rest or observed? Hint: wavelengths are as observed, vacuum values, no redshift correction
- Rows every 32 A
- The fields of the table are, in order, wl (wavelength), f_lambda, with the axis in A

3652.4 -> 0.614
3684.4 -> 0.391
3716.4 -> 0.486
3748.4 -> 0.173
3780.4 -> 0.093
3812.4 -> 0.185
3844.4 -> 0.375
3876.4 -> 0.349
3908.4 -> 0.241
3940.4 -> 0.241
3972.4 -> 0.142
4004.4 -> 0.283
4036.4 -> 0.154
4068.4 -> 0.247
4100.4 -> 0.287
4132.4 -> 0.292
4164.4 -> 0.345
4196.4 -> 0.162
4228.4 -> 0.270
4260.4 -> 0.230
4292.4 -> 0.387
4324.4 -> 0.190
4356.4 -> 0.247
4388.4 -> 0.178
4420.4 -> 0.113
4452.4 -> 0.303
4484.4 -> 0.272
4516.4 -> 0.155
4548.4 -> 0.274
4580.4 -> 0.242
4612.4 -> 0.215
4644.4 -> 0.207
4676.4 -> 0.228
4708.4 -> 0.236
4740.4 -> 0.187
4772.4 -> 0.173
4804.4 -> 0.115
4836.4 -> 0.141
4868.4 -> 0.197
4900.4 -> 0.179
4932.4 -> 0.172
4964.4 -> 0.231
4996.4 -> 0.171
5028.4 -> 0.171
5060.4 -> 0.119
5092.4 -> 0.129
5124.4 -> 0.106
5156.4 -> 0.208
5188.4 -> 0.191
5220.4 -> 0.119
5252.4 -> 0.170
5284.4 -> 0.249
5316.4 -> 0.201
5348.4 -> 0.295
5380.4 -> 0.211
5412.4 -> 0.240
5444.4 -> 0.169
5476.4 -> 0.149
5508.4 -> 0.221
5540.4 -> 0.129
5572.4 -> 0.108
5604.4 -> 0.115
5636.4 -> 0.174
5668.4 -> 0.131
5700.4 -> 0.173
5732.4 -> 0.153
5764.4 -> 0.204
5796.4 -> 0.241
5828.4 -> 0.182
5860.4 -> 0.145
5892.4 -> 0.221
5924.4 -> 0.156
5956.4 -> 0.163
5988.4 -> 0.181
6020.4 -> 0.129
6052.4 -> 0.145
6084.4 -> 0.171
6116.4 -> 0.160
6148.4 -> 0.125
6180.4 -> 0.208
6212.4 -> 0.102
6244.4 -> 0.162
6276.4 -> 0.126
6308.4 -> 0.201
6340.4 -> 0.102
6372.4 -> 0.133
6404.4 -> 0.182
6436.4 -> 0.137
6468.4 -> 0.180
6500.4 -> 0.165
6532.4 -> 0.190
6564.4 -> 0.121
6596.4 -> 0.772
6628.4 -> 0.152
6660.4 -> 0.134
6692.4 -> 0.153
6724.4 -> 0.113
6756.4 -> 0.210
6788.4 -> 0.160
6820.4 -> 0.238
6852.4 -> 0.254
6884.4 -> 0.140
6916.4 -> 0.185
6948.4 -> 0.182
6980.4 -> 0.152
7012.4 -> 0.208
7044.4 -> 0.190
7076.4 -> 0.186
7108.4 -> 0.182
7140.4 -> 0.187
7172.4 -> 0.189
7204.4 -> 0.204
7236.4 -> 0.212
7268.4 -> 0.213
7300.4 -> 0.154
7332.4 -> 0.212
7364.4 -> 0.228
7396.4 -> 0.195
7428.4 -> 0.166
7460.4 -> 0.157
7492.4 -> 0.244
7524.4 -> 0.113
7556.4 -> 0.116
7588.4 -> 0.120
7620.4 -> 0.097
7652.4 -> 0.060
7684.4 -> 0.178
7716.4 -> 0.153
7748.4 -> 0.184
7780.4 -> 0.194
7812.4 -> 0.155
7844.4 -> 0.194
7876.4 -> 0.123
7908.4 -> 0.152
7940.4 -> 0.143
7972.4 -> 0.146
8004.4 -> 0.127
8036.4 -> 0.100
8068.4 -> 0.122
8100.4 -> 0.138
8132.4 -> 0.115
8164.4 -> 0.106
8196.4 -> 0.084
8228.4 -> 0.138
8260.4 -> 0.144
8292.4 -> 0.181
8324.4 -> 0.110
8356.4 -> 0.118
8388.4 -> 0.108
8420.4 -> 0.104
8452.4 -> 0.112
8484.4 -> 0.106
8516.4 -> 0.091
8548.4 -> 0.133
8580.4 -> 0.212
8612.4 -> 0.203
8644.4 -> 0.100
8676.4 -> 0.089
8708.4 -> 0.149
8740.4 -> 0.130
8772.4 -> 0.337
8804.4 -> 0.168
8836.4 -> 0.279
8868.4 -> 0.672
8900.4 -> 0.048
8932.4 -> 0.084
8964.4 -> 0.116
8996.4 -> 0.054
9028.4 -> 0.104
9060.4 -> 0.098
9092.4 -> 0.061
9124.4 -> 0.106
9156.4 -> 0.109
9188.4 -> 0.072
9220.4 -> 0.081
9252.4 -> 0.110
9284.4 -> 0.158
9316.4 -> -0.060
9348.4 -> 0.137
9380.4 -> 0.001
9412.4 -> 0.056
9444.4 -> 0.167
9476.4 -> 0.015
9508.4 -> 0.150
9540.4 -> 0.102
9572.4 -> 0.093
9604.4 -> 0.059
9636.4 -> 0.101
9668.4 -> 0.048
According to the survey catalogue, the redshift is 0.768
